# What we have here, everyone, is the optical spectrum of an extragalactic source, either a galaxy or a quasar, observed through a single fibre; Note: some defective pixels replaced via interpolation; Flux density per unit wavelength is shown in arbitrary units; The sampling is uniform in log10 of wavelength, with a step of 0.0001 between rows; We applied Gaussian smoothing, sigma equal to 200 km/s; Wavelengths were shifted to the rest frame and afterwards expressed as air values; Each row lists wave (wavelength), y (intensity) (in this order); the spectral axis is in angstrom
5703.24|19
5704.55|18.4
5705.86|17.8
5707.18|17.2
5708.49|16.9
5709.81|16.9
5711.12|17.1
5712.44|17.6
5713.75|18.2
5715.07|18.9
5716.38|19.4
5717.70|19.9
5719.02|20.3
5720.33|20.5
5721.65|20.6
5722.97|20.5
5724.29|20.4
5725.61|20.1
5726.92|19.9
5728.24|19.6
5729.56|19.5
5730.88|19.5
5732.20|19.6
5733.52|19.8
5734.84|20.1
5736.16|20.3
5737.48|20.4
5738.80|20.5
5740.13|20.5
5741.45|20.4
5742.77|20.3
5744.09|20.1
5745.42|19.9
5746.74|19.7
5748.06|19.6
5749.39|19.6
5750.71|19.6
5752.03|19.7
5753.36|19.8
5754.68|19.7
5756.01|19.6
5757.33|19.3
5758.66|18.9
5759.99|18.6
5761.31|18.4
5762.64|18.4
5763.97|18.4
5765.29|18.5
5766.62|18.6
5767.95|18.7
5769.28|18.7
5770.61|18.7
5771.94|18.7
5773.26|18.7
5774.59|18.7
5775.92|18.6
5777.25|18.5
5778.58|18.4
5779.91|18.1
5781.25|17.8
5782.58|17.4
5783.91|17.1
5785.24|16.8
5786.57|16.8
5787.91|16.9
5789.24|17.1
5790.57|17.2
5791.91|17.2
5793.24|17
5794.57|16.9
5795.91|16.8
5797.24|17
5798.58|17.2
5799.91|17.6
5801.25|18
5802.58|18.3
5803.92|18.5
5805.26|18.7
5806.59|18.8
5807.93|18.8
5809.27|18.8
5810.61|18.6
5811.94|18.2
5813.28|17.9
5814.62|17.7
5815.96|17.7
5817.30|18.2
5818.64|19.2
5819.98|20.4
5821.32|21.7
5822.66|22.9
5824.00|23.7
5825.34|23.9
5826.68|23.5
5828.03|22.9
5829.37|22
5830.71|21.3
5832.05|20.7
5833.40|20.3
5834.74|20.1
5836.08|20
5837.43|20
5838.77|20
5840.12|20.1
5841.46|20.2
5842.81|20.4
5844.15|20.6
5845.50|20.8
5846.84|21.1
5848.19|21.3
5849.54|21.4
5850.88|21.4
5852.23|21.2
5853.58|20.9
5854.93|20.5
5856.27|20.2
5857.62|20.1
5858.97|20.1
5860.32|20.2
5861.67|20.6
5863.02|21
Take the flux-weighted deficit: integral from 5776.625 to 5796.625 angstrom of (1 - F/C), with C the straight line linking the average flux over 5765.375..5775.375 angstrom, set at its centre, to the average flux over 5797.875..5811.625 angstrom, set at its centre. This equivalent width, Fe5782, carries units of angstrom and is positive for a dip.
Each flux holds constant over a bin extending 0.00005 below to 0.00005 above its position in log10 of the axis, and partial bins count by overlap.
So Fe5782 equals 1.28 angstrom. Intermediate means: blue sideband 18.7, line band 17.3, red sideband 18.3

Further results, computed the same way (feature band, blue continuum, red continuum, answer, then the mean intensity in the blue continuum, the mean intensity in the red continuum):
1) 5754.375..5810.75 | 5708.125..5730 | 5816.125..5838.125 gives 6.3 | 19.2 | 21.2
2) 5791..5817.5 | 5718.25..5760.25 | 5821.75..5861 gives 3.6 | 19.9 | 21.1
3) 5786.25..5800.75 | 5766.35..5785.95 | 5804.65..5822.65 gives 1.2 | 18.2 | 19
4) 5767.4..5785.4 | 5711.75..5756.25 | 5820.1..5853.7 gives 1.9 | 19.8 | 21.3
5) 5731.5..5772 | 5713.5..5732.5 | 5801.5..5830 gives 0.8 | 19.8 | 20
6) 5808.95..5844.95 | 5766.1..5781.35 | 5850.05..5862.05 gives -1.0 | 18.5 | 20.6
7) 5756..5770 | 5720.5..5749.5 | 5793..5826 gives 0.7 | 20.1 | 18.9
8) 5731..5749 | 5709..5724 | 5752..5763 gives -0.9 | 19.1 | 19.1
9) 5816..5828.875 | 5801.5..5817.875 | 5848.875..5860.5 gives -1.8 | 18.3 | 20.7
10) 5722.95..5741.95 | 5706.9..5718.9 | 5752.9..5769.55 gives -1.7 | 18.1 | 18.9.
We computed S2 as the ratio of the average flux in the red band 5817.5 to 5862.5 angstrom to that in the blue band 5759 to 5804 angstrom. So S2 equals 1.17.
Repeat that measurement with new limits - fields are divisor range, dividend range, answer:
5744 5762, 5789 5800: 0.88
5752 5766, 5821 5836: 1.16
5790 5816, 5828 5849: 1.16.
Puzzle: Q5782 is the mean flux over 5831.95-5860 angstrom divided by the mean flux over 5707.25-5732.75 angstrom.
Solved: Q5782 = 1.07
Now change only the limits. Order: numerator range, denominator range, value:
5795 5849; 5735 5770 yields 1.02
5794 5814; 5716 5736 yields 0.90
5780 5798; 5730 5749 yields 0.85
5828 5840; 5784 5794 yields 1.21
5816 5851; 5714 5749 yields 1.05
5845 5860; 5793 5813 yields 1.16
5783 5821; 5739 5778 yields 0.93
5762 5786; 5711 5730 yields 0.93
